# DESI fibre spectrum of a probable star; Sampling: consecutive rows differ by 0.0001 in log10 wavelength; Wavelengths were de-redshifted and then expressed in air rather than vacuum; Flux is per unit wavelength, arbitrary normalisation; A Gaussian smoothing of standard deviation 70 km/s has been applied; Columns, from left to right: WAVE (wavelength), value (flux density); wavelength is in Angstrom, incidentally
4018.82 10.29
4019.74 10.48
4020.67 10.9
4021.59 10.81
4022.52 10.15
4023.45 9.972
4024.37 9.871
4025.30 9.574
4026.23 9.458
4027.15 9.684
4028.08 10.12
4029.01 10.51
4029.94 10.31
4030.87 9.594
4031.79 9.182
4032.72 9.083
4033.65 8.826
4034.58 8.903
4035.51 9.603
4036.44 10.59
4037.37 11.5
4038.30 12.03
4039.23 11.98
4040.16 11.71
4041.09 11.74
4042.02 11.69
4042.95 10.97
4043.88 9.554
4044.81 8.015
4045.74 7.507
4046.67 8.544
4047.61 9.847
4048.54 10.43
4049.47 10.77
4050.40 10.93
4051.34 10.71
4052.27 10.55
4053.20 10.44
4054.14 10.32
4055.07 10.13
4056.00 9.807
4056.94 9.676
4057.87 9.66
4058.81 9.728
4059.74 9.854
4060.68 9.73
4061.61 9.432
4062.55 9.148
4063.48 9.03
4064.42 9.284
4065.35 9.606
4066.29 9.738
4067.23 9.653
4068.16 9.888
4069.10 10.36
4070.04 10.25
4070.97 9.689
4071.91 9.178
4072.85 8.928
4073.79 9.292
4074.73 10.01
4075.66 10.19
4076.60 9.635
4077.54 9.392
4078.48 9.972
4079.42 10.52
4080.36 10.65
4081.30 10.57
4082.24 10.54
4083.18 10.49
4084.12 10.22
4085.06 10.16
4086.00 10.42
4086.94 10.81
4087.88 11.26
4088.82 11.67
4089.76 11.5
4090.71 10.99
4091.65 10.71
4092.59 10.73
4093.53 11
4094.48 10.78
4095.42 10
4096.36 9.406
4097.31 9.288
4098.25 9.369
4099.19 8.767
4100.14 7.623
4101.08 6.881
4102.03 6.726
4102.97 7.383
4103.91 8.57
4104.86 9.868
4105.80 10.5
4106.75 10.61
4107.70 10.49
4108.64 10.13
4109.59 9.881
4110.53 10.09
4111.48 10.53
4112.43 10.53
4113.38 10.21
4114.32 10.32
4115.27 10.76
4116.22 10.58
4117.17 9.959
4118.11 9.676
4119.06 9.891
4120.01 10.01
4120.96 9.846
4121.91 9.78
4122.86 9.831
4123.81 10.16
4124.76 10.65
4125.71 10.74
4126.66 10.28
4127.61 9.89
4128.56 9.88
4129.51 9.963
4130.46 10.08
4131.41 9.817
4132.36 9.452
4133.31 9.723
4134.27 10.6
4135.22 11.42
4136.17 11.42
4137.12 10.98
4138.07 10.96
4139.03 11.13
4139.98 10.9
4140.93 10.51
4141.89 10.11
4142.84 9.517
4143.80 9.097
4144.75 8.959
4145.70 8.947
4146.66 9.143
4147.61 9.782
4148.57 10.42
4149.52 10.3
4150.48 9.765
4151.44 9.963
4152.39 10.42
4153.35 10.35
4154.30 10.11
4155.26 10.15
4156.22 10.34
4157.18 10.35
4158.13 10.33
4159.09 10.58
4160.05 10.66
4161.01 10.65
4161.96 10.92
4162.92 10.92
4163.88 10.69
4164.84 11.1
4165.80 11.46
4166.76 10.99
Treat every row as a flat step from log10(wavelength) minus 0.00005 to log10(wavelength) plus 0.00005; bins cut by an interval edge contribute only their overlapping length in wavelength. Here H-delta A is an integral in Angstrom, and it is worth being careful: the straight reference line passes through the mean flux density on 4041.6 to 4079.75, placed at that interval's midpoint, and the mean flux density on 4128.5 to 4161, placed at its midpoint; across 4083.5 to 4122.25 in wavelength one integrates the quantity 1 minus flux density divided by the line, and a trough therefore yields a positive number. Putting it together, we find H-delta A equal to 0.17 Angstrom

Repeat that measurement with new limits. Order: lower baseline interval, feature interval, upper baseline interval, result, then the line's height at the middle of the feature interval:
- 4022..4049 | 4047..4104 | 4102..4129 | 0.7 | 10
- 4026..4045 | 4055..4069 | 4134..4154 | 0.9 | 10.3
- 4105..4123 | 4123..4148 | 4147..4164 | 0.3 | 10.3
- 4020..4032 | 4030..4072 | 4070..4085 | 0.1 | 10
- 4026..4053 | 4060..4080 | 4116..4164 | 1.0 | 10.2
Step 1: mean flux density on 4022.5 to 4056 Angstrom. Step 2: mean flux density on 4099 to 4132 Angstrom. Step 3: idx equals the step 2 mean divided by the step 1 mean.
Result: 0.96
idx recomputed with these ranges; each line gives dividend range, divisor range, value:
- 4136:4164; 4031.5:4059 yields 1.01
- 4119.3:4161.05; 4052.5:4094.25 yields 1.01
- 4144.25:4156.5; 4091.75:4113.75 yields 1.04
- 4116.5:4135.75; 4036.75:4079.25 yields 1.01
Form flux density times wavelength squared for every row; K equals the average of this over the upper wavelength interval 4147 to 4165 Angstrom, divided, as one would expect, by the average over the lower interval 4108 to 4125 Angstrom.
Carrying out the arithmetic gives 1.04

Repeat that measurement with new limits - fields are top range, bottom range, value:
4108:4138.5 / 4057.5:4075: 1.10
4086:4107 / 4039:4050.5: 0.98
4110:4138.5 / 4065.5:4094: 1.02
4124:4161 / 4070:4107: 1.06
